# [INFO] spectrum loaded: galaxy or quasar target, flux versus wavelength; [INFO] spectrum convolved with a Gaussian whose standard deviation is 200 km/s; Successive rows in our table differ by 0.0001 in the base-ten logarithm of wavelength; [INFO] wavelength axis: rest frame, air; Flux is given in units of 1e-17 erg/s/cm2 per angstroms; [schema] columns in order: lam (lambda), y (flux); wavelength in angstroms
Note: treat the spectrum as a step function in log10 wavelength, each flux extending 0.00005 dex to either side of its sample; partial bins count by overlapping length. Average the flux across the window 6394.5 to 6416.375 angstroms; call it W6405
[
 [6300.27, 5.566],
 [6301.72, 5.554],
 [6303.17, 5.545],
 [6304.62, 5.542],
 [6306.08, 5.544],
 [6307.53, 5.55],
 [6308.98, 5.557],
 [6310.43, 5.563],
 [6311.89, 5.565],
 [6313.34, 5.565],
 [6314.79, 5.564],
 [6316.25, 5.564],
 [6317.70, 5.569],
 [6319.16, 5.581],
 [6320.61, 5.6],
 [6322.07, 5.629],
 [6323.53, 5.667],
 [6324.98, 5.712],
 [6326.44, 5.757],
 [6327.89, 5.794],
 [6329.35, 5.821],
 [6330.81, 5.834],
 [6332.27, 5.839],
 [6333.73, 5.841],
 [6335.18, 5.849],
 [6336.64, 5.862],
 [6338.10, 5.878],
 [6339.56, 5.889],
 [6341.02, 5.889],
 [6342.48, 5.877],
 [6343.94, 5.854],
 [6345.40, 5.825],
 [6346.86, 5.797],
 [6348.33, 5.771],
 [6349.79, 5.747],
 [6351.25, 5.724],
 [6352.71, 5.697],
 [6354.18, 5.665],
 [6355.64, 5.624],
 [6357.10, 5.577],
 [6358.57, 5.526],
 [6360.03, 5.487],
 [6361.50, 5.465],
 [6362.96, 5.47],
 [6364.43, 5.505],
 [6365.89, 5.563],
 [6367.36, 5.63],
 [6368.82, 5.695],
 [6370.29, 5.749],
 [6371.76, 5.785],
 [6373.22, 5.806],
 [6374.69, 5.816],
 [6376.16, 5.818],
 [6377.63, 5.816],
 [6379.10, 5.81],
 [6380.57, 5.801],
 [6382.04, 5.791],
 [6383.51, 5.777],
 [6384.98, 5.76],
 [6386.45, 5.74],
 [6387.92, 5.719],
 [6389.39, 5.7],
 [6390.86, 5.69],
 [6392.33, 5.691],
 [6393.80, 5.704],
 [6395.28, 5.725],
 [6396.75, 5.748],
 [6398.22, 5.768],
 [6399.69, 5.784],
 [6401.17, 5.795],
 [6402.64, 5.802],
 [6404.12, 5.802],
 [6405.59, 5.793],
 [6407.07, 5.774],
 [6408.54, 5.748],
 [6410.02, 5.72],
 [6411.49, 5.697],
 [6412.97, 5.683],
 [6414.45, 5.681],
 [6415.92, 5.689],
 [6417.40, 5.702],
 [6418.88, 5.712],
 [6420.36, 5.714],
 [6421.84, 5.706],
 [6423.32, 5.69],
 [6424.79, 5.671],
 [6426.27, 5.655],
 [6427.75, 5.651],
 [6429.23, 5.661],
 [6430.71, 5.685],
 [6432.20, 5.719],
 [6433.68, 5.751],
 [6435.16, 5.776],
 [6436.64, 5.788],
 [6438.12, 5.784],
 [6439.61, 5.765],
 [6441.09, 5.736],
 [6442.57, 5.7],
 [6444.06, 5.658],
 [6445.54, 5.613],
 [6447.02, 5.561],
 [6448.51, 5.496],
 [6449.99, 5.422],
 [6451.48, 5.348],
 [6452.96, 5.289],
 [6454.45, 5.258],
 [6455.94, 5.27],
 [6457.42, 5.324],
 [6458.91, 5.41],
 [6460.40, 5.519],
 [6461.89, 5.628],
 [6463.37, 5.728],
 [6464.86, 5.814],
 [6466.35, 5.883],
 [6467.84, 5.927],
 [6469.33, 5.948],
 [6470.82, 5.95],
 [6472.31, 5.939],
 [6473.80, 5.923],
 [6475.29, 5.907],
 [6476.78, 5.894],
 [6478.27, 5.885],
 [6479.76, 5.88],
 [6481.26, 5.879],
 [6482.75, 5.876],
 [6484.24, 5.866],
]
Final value 5.75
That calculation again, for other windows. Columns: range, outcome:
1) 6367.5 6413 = 5.76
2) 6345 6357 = 5.72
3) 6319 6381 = 5.73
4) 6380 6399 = 5.74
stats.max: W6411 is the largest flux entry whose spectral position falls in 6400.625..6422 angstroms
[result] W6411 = 5.802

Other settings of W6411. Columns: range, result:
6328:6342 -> 5.889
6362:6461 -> 5.818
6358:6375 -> 5.816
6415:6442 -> 5.788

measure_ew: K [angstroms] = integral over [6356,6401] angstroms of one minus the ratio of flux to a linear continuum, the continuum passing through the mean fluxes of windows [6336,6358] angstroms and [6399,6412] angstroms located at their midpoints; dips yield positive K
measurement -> 0.6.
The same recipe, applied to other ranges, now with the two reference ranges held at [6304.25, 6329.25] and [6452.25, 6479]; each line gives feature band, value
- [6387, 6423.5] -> -0.44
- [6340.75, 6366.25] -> -0.16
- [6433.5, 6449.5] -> -0.02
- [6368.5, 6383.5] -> -0.39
